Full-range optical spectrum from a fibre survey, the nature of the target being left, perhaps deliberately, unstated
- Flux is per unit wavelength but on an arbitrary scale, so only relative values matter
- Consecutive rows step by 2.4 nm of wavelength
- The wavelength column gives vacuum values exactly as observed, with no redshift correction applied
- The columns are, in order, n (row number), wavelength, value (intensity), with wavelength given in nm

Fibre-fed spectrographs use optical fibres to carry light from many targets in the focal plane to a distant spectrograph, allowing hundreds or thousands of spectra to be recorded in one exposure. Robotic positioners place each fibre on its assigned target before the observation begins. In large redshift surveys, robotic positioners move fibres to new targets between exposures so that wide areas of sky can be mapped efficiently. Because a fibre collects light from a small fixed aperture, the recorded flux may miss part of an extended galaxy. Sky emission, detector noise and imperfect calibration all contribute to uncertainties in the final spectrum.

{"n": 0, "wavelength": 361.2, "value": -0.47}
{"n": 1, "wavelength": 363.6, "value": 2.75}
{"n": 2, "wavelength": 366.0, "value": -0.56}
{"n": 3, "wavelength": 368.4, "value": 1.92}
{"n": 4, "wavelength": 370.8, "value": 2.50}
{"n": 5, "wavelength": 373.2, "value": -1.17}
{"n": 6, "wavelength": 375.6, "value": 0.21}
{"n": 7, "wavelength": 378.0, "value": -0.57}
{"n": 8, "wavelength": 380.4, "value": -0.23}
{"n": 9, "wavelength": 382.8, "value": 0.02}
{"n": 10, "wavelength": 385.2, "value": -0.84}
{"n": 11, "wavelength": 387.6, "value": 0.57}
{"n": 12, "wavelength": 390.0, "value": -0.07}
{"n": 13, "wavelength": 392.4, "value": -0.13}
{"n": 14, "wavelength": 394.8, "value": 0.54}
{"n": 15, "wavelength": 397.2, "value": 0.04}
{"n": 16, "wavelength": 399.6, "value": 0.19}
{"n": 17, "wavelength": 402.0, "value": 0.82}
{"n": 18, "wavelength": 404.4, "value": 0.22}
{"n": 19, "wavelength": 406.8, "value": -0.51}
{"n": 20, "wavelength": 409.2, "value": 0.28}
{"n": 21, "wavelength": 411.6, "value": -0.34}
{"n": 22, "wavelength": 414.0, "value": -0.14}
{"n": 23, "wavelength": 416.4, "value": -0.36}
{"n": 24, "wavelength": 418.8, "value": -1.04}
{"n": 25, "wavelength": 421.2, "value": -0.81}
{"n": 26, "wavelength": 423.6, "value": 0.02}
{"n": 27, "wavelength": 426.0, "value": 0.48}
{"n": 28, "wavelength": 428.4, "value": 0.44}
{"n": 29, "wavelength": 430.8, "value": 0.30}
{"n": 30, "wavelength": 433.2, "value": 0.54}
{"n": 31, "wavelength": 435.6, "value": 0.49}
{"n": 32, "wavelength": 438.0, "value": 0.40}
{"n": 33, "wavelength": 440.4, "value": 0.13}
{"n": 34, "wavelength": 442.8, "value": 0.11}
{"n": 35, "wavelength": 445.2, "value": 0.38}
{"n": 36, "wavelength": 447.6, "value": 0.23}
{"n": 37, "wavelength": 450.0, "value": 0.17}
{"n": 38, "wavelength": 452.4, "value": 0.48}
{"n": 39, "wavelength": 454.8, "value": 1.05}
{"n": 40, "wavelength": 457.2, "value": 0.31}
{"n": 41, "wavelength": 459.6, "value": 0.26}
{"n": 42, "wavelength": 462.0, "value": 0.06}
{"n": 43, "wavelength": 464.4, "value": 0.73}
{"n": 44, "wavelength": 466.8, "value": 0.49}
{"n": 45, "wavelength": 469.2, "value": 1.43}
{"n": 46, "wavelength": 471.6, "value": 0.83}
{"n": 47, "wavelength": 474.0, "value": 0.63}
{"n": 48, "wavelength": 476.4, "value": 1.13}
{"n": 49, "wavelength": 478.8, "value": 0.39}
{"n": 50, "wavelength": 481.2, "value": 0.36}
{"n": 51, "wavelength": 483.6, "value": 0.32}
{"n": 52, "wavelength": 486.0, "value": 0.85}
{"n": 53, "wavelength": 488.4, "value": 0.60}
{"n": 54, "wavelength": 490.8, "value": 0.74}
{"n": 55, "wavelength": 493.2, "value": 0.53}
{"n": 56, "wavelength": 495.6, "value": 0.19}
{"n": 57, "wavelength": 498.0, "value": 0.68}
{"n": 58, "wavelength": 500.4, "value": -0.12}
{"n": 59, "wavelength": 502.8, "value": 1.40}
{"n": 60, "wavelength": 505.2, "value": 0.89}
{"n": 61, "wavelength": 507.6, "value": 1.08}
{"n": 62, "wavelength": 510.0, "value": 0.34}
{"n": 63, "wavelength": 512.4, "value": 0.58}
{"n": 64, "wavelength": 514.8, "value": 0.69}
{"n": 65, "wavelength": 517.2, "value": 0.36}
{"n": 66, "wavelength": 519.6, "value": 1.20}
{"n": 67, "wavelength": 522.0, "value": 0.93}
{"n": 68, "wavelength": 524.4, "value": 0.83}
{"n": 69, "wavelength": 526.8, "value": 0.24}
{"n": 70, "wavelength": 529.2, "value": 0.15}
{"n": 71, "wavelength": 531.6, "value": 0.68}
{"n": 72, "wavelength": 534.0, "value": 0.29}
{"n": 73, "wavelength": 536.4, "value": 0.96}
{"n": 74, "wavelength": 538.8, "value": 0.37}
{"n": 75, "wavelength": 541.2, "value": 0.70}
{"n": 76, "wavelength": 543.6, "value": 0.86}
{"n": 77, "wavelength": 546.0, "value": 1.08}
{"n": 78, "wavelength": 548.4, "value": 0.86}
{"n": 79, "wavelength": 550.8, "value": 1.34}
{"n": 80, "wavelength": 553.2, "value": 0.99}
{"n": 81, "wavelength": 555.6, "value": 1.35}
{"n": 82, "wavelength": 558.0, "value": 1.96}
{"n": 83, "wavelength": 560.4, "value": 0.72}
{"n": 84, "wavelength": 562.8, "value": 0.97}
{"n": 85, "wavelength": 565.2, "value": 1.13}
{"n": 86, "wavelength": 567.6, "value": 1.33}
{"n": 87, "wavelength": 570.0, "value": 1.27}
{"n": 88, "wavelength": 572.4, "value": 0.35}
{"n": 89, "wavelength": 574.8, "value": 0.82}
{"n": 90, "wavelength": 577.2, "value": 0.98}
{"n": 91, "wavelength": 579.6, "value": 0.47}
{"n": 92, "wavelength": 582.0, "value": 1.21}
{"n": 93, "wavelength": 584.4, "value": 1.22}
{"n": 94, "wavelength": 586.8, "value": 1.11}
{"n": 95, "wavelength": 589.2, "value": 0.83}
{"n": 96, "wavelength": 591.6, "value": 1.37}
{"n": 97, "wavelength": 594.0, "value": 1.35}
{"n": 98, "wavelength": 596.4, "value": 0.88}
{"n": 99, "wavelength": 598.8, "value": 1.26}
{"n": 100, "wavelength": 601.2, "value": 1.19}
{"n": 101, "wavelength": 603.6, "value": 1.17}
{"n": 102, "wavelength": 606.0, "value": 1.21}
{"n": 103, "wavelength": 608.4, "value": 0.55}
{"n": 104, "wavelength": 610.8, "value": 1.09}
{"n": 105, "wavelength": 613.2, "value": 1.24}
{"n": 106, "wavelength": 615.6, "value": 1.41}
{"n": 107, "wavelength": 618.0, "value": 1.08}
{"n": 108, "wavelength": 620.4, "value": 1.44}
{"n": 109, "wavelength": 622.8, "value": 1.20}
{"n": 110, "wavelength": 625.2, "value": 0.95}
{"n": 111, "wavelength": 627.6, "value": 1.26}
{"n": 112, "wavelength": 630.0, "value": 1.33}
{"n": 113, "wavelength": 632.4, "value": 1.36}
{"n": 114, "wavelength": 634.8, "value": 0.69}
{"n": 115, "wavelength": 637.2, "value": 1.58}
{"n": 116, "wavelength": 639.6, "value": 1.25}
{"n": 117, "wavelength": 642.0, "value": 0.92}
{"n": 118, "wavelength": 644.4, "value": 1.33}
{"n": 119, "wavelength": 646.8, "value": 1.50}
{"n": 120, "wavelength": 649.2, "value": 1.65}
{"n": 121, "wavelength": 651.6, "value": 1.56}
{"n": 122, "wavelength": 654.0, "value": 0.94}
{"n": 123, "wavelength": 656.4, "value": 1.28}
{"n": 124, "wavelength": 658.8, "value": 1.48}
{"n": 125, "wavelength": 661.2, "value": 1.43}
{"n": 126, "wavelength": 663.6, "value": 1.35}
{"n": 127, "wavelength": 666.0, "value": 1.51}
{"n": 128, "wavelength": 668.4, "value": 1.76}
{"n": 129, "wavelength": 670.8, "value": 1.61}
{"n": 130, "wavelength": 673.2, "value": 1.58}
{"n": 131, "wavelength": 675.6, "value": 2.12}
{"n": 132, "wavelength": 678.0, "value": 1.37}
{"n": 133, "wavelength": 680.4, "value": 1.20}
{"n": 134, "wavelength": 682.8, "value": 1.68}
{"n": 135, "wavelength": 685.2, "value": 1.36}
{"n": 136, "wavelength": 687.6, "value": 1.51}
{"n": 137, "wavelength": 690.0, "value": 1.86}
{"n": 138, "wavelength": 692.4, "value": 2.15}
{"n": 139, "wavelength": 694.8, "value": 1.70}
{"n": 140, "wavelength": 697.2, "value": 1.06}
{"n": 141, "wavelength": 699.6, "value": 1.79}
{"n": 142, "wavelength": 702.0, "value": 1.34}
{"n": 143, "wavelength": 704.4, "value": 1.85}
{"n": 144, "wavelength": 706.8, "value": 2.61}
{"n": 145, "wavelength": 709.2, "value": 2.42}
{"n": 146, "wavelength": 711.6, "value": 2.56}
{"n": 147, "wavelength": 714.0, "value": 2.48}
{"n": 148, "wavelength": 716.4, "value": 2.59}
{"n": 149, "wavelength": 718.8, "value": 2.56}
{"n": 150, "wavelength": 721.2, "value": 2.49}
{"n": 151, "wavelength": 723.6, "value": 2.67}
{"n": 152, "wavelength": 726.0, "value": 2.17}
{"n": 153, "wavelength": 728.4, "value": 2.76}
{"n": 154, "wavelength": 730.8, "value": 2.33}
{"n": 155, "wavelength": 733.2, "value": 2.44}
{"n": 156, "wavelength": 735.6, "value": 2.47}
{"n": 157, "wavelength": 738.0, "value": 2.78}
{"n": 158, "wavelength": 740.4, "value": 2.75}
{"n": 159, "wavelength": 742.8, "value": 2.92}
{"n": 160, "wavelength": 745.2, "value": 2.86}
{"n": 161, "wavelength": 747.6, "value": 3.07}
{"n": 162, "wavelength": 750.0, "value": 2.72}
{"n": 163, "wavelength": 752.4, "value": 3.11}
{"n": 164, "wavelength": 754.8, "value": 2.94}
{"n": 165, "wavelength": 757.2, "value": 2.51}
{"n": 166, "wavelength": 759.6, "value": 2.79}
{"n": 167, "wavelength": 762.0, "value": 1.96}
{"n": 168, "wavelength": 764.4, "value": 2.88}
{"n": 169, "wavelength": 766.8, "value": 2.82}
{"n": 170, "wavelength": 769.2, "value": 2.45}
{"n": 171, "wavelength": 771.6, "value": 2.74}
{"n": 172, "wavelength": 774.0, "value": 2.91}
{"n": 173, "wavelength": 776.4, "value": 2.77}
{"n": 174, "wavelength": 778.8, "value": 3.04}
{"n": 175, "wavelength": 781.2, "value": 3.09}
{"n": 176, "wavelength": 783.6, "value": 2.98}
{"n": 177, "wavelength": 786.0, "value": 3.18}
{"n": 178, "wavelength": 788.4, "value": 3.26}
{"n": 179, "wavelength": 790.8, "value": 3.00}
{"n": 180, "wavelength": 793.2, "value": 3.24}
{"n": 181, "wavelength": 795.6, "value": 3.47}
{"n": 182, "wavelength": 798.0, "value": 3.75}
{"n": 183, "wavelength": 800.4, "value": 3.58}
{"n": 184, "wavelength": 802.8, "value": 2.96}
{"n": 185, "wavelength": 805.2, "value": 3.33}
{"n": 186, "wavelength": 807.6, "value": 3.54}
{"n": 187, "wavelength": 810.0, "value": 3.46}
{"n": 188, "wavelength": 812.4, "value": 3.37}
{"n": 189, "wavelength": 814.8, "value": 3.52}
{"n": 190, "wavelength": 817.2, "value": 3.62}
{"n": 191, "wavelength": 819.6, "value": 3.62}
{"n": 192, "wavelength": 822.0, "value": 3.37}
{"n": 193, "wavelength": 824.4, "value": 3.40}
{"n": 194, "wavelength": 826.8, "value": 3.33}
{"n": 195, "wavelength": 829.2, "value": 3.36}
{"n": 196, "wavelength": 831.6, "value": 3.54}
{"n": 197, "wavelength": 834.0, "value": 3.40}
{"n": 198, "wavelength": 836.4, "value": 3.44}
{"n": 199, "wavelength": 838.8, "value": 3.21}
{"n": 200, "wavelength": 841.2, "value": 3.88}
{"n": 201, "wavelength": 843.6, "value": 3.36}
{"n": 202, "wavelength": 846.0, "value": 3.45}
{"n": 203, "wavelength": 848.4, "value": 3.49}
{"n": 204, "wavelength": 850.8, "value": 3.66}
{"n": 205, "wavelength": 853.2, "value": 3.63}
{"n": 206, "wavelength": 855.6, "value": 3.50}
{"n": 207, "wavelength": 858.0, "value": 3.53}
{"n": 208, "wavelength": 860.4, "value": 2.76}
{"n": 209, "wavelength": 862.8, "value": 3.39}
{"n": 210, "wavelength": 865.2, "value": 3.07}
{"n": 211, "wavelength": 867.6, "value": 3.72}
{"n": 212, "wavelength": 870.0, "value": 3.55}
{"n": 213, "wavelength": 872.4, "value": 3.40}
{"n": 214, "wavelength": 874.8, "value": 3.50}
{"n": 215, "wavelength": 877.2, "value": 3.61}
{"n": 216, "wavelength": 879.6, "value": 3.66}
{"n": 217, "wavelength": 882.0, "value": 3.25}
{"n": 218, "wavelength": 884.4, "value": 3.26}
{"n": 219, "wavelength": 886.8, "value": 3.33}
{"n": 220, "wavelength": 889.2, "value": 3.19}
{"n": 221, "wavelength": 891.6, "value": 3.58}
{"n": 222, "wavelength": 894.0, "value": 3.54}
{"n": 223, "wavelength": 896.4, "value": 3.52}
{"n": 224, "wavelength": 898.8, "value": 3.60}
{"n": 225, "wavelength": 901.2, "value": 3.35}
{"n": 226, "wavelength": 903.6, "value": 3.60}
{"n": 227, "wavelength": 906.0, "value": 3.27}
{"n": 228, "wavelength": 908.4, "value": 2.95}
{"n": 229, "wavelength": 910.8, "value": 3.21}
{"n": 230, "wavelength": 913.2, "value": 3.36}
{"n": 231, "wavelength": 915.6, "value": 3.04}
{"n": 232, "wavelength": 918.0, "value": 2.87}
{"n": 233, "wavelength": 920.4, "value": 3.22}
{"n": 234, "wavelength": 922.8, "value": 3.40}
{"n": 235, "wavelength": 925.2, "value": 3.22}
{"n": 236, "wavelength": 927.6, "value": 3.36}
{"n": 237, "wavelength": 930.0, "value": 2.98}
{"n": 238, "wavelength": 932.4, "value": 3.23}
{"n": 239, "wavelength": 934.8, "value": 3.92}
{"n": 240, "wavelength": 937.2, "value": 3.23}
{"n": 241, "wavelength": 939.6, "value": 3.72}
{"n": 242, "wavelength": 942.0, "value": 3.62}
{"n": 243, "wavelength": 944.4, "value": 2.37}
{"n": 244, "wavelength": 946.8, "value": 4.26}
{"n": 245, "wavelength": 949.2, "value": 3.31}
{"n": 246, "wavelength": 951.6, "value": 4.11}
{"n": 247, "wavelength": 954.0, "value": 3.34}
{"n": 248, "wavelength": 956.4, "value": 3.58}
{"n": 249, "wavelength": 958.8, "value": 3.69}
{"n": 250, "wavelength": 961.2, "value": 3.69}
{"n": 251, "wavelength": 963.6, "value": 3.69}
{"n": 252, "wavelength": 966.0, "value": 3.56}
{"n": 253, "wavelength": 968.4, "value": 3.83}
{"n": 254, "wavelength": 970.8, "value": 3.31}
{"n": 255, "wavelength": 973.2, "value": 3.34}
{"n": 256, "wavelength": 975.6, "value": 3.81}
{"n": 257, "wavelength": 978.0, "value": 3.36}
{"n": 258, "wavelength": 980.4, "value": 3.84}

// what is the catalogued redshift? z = 0.771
